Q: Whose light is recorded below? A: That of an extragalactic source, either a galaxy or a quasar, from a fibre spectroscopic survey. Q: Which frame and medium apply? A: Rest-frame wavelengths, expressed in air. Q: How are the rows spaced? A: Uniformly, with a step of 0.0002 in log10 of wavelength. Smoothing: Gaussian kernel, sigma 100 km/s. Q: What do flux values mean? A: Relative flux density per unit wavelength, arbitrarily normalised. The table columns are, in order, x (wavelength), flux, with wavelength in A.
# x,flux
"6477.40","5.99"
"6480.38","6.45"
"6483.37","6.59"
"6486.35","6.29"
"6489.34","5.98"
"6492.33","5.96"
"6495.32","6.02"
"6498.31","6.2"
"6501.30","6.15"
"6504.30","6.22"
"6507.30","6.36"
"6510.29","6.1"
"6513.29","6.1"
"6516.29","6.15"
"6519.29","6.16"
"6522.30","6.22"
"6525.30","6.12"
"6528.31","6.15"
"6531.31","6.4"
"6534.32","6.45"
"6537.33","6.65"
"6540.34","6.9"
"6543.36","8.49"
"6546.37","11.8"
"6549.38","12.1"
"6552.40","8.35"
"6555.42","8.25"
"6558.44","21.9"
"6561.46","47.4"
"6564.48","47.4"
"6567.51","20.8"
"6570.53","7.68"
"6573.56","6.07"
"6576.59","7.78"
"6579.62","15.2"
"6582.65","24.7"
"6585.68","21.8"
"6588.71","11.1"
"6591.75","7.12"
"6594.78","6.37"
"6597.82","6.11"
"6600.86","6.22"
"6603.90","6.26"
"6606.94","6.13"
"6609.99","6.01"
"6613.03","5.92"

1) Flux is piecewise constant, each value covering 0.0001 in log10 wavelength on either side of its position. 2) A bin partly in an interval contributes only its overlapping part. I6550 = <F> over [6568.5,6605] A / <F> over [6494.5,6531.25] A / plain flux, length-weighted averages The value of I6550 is 1.74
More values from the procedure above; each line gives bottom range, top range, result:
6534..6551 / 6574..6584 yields 1.65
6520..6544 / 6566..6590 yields 2.19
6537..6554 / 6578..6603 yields 1.32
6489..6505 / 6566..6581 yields 1.88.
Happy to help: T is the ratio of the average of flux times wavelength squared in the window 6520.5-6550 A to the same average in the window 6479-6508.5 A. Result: 1.2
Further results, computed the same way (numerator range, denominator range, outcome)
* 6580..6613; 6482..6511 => 1.69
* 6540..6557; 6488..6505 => 1.59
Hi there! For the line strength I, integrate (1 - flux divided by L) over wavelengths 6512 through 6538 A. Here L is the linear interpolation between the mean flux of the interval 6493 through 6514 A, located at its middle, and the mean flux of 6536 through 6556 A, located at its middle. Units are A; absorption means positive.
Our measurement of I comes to 4.5 A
